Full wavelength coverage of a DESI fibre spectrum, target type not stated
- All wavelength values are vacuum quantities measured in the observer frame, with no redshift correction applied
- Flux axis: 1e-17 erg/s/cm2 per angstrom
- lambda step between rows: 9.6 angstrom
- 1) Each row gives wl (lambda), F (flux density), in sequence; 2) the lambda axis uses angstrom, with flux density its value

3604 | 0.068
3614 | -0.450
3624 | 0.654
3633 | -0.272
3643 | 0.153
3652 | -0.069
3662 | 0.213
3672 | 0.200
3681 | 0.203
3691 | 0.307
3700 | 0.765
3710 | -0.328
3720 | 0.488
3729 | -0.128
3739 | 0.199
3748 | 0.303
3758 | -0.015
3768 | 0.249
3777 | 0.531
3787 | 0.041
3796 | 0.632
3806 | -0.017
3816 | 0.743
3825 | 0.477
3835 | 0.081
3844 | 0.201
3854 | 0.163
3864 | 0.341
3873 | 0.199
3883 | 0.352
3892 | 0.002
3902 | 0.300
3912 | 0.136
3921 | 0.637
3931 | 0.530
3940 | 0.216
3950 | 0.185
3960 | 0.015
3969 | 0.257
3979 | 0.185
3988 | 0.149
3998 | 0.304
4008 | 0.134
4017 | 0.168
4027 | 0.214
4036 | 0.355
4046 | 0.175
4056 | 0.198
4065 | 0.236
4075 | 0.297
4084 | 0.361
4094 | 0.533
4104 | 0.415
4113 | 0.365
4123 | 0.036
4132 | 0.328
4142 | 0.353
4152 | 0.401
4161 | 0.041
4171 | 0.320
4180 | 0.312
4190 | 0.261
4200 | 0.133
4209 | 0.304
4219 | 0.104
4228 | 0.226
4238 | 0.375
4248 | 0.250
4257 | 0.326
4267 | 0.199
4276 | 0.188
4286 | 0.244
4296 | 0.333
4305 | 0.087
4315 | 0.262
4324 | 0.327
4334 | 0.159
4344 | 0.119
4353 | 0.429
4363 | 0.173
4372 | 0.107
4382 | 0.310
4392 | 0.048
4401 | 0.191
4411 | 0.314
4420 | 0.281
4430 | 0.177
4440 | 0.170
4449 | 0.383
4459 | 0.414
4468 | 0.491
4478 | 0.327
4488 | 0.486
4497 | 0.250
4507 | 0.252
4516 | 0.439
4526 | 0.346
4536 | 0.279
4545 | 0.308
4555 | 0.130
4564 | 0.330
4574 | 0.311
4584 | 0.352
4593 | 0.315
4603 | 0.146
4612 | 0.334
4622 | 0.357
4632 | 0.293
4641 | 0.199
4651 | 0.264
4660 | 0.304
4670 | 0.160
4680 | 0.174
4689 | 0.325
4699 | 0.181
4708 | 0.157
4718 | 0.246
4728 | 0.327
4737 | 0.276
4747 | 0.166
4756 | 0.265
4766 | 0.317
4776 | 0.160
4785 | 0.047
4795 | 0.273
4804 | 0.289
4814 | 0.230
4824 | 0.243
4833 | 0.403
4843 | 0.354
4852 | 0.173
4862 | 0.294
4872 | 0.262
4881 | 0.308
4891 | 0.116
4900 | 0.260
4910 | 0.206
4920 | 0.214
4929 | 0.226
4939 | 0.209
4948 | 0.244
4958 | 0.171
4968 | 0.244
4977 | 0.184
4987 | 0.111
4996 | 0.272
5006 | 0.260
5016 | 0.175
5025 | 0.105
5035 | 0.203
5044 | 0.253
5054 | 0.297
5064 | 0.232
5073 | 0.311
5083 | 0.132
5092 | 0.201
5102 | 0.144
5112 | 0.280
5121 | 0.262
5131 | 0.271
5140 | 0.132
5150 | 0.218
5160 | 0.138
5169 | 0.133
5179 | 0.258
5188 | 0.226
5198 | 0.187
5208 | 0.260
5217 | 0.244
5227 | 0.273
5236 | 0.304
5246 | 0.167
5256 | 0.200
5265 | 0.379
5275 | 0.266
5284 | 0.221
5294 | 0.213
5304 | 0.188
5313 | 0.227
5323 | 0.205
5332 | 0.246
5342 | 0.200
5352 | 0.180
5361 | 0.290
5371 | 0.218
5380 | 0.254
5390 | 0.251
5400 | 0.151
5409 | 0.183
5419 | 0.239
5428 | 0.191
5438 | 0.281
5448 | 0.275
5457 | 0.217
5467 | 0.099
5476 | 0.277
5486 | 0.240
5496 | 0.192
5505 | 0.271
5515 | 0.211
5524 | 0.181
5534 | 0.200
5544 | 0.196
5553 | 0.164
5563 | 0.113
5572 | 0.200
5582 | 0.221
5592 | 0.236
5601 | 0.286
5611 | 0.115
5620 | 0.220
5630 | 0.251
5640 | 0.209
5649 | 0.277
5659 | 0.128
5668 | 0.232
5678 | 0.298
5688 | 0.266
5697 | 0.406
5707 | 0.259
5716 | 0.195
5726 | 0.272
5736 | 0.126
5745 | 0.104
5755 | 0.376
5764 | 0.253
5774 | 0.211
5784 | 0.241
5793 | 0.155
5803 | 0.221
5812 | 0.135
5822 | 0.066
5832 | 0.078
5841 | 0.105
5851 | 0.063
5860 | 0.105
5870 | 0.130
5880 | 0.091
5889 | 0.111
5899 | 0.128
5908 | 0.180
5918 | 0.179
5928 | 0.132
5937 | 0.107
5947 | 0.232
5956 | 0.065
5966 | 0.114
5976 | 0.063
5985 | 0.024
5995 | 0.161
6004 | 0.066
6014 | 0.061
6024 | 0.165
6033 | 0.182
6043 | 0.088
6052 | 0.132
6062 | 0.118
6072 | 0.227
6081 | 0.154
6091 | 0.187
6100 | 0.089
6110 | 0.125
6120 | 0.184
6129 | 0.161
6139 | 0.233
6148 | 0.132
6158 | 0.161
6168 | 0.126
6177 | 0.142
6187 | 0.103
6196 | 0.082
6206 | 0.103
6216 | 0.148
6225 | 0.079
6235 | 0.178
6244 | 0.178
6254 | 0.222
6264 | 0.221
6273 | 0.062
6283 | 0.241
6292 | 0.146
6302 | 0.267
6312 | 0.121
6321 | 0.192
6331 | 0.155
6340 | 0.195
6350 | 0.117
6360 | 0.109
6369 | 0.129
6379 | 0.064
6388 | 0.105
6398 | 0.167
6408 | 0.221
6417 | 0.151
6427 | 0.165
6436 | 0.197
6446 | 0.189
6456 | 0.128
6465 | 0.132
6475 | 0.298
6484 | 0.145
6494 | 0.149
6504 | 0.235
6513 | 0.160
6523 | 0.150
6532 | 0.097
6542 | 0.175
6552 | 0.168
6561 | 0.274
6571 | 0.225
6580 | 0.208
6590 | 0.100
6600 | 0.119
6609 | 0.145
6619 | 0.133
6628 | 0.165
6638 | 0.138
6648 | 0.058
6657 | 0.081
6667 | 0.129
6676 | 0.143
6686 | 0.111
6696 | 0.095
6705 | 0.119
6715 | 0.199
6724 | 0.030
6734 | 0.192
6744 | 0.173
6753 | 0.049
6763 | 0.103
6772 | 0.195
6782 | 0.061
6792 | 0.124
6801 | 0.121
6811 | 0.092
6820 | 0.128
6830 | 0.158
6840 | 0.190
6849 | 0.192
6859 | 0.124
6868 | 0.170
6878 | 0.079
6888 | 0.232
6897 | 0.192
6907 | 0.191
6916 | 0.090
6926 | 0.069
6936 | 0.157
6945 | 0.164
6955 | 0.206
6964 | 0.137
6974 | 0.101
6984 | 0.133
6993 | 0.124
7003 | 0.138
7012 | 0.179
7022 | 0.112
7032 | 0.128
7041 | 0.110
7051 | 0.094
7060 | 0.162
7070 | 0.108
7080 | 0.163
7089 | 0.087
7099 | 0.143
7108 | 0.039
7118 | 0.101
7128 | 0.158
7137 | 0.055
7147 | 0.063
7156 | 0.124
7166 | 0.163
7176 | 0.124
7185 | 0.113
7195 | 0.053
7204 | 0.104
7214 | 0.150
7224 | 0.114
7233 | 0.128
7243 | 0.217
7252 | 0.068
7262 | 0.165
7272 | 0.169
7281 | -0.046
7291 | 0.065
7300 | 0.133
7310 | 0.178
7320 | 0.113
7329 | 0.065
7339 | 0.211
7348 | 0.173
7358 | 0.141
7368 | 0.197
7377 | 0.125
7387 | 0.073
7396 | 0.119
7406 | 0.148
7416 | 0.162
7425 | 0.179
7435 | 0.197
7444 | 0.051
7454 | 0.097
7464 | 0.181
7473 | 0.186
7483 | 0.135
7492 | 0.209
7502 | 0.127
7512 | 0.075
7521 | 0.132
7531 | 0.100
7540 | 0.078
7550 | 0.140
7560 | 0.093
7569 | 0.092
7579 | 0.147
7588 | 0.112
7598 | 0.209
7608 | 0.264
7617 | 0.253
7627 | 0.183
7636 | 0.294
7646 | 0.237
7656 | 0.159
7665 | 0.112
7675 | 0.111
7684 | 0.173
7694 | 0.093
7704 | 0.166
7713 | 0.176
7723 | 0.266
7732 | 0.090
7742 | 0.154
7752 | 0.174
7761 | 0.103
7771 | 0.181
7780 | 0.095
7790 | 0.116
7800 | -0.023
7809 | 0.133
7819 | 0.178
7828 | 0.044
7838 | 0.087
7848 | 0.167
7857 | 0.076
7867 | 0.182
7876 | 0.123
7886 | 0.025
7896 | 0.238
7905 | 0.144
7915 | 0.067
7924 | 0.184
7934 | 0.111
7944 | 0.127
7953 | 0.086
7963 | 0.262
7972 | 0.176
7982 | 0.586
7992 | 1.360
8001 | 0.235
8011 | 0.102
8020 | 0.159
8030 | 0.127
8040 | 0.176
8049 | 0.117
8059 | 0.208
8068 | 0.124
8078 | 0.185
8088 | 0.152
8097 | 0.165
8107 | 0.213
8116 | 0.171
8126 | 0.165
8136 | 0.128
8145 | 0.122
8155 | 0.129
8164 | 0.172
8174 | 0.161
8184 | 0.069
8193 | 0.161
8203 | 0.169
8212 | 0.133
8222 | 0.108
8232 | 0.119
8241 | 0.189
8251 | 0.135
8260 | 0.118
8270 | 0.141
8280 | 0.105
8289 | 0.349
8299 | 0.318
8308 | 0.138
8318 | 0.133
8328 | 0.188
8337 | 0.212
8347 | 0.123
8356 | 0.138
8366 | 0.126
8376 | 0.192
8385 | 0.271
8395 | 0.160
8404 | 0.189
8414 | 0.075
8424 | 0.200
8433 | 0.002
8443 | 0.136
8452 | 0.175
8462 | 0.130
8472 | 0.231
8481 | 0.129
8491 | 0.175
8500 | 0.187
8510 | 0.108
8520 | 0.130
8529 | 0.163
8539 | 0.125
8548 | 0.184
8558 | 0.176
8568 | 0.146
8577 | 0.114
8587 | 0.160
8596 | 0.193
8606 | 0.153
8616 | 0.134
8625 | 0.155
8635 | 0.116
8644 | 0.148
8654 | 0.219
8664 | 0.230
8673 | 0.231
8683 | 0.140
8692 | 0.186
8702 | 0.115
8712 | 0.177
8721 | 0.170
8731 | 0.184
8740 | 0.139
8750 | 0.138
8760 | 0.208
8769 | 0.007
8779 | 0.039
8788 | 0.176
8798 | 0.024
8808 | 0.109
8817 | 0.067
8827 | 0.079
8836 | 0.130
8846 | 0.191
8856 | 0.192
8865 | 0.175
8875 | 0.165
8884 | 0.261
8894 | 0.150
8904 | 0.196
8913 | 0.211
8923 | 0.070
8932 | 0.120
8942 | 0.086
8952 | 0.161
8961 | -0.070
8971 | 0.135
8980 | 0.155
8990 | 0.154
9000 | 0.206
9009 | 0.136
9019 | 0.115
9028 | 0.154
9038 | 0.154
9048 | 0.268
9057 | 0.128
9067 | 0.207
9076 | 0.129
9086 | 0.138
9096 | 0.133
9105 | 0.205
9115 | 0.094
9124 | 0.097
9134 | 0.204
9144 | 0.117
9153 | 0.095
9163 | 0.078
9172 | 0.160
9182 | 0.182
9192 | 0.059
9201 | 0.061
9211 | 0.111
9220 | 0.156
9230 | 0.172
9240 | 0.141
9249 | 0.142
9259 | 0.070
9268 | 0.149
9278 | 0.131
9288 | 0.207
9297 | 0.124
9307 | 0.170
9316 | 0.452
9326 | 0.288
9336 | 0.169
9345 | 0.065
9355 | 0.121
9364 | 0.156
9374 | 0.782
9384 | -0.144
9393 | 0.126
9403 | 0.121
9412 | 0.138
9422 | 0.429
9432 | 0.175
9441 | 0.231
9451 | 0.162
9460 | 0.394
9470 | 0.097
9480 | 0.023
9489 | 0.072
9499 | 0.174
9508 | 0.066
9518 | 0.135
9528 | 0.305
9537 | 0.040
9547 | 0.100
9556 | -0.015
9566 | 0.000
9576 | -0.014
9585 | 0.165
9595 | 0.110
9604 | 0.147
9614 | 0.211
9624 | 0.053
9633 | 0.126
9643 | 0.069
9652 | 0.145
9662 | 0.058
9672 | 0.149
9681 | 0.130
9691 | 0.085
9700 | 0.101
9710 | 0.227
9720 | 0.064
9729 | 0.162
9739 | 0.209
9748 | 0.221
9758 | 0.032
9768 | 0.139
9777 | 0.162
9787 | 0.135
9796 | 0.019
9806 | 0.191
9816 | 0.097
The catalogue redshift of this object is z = 1.14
